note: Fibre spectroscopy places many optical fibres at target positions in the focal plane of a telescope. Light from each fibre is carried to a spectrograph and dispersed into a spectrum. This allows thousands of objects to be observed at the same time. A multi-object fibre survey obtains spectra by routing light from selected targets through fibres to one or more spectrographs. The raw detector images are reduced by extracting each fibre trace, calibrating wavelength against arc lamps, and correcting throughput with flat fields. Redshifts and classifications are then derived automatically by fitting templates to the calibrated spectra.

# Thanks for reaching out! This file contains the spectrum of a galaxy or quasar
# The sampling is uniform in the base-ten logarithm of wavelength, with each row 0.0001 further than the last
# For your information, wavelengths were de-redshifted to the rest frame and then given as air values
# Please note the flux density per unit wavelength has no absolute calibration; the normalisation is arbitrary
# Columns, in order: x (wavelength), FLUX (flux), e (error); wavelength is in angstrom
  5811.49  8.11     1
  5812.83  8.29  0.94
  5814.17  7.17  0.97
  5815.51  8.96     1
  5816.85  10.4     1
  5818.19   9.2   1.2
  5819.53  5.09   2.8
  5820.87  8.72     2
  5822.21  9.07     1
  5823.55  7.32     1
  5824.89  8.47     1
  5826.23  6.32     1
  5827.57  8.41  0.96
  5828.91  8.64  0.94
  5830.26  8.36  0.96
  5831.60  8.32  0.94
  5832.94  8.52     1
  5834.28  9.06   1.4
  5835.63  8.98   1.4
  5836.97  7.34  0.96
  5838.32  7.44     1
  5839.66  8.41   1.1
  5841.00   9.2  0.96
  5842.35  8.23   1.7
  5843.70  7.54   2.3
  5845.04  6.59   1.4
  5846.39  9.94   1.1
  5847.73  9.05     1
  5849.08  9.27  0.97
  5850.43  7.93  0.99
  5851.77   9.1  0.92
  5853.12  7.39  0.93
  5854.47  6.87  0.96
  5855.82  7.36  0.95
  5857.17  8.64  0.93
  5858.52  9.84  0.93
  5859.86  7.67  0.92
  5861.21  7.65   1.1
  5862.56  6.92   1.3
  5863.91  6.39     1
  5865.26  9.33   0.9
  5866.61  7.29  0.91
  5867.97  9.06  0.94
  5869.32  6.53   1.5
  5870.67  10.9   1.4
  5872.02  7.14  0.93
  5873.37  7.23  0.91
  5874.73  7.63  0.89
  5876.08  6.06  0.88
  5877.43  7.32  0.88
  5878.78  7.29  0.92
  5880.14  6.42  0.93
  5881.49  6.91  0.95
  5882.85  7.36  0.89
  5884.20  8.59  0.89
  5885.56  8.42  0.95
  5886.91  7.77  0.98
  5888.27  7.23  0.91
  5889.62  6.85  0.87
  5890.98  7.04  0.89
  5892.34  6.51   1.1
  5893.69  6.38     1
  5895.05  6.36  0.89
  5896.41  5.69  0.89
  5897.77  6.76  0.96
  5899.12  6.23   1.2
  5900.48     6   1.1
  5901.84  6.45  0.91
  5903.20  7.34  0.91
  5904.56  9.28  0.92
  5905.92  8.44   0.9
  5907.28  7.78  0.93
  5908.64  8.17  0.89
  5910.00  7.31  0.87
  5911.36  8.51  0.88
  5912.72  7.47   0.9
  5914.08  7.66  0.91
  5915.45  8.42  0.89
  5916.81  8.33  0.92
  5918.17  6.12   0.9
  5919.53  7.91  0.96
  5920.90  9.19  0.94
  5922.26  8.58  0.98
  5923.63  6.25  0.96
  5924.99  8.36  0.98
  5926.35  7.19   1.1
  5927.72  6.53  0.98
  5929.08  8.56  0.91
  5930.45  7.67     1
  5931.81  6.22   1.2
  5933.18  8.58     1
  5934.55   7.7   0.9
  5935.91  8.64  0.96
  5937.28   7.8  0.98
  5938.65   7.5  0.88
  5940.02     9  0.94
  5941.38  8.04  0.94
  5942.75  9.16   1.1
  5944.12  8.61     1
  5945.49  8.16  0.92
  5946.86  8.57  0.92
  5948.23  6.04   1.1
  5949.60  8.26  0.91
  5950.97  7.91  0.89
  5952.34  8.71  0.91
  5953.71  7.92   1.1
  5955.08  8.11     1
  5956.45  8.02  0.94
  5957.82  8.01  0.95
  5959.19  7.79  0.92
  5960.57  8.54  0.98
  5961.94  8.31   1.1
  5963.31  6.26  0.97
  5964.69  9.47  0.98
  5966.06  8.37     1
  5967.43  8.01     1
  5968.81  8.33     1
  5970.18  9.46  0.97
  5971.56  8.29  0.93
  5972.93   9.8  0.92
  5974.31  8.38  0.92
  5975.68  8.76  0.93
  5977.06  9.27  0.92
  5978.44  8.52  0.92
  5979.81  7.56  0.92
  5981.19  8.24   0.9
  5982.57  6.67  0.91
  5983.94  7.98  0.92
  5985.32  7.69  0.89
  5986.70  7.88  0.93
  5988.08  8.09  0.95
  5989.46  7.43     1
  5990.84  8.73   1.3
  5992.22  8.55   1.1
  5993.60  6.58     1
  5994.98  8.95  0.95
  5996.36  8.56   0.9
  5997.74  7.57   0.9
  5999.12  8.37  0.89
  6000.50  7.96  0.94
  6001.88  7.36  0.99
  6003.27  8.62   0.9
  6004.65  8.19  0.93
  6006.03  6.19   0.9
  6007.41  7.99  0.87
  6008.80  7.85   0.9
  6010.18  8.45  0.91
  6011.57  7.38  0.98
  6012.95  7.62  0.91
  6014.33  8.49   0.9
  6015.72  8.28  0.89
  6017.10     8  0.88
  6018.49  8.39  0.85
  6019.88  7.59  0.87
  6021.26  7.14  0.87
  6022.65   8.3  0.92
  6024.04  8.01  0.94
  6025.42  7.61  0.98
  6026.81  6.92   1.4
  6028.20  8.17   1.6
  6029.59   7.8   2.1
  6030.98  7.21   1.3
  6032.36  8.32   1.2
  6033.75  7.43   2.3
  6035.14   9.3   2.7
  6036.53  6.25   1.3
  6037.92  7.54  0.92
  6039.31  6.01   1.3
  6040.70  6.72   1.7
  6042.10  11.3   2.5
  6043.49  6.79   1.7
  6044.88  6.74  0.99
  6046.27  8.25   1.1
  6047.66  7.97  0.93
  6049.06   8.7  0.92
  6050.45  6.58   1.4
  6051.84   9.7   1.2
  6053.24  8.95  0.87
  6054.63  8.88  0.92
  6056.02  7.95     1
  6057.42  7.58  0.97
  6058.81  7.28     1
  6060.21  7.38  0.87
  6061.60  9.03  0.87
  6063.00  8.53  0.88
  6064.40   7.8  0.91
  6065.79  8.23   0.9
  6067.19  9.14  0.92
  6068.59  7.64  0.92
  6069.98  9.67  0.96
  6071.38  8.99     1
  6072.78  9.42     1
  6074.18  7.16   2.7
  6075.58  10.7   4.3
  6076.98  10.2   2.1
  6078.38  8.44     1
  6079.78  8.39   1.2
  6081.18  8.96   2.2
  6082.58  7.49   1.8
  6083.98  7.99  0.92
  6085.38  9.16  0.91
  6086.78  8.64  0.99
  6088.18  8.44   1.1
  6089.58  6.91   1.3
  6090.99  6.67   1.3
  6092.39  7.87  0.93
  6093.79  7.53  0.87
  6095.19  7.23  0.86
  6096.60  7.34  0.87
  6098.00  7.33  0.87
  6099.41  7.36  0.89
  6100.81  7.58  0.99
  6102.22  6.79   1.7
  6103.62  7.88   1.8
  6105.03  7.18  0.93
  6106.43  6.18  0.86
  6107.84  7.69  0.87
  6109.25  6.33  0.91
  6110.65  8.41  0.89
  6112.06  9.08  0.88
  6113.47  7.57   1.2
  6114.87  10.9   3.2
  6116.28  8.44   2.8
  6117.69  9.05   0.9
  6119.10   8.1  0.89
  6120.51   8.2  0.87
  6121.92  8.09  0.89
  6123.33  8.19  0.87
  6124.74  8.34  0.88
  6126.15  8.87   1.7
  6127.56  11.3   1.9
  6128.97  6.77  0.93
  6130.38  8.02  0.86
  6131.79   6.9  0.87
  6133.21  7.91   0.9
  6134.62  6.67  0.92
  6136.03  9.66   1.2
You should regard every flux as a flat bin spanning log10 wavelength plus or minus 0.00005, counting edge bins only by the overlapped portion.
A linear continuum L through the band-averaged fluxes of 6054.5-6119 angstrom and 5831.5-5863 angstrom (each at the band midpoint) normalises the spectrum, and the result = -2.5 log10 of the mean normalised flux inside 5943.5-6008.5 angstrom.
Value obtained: 0.010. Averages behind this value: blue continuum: 8.23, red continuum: 8.13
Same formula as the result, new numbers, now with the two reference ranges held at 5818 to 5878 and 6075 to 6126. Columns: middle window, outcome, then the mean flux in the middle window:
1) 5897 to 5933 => 0.065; 7.58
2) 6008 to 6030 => 0.026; 7.87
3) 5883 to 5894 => 0.092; 7.39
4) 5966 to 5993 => -0.032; 8.29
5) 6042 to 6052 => 0.009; 8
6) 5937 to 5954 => -0.012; 8.14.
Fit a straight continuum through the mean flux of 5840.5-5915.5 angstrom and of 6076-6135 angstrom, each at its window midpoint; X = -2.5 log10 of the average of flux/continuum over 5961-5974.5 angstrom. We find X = -0.09 mag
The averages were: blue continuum 7.64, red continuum 8.03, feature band 8.47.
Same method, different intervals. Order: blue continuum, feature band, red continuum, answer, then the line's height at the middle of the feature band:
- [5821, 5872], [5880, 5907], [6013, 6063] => 0.14 mag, 8.12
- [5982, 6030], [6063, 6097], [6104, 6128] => -0.02 mag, 8.17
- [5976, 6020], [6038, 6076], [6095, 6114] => -0.08 mag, 7.67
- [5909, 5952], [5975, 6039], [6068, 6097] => 0.03 mag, 8.11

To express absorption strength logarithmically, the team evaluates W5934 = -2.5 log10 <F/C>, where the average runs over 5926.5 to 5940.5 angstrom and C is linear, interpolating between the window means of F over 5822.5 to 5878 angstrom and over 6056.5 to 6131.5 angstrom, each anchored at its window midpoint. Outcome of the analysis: 0.04 mag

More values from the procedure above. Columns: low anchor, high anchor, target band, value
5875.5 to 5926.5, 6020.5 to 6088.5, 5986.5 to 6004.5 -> -0.026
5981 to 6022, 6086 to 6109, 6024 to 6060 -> -0.022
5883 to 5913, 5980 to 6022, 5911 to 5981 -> -0.072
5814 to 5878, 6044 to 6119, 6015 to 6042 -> 0.057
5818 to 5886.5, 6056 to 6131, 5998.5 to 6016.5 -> 0.027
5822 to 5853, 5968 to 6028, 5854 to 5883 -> 0.084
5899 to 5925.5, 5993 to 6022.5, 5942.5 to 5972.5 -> -0.054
